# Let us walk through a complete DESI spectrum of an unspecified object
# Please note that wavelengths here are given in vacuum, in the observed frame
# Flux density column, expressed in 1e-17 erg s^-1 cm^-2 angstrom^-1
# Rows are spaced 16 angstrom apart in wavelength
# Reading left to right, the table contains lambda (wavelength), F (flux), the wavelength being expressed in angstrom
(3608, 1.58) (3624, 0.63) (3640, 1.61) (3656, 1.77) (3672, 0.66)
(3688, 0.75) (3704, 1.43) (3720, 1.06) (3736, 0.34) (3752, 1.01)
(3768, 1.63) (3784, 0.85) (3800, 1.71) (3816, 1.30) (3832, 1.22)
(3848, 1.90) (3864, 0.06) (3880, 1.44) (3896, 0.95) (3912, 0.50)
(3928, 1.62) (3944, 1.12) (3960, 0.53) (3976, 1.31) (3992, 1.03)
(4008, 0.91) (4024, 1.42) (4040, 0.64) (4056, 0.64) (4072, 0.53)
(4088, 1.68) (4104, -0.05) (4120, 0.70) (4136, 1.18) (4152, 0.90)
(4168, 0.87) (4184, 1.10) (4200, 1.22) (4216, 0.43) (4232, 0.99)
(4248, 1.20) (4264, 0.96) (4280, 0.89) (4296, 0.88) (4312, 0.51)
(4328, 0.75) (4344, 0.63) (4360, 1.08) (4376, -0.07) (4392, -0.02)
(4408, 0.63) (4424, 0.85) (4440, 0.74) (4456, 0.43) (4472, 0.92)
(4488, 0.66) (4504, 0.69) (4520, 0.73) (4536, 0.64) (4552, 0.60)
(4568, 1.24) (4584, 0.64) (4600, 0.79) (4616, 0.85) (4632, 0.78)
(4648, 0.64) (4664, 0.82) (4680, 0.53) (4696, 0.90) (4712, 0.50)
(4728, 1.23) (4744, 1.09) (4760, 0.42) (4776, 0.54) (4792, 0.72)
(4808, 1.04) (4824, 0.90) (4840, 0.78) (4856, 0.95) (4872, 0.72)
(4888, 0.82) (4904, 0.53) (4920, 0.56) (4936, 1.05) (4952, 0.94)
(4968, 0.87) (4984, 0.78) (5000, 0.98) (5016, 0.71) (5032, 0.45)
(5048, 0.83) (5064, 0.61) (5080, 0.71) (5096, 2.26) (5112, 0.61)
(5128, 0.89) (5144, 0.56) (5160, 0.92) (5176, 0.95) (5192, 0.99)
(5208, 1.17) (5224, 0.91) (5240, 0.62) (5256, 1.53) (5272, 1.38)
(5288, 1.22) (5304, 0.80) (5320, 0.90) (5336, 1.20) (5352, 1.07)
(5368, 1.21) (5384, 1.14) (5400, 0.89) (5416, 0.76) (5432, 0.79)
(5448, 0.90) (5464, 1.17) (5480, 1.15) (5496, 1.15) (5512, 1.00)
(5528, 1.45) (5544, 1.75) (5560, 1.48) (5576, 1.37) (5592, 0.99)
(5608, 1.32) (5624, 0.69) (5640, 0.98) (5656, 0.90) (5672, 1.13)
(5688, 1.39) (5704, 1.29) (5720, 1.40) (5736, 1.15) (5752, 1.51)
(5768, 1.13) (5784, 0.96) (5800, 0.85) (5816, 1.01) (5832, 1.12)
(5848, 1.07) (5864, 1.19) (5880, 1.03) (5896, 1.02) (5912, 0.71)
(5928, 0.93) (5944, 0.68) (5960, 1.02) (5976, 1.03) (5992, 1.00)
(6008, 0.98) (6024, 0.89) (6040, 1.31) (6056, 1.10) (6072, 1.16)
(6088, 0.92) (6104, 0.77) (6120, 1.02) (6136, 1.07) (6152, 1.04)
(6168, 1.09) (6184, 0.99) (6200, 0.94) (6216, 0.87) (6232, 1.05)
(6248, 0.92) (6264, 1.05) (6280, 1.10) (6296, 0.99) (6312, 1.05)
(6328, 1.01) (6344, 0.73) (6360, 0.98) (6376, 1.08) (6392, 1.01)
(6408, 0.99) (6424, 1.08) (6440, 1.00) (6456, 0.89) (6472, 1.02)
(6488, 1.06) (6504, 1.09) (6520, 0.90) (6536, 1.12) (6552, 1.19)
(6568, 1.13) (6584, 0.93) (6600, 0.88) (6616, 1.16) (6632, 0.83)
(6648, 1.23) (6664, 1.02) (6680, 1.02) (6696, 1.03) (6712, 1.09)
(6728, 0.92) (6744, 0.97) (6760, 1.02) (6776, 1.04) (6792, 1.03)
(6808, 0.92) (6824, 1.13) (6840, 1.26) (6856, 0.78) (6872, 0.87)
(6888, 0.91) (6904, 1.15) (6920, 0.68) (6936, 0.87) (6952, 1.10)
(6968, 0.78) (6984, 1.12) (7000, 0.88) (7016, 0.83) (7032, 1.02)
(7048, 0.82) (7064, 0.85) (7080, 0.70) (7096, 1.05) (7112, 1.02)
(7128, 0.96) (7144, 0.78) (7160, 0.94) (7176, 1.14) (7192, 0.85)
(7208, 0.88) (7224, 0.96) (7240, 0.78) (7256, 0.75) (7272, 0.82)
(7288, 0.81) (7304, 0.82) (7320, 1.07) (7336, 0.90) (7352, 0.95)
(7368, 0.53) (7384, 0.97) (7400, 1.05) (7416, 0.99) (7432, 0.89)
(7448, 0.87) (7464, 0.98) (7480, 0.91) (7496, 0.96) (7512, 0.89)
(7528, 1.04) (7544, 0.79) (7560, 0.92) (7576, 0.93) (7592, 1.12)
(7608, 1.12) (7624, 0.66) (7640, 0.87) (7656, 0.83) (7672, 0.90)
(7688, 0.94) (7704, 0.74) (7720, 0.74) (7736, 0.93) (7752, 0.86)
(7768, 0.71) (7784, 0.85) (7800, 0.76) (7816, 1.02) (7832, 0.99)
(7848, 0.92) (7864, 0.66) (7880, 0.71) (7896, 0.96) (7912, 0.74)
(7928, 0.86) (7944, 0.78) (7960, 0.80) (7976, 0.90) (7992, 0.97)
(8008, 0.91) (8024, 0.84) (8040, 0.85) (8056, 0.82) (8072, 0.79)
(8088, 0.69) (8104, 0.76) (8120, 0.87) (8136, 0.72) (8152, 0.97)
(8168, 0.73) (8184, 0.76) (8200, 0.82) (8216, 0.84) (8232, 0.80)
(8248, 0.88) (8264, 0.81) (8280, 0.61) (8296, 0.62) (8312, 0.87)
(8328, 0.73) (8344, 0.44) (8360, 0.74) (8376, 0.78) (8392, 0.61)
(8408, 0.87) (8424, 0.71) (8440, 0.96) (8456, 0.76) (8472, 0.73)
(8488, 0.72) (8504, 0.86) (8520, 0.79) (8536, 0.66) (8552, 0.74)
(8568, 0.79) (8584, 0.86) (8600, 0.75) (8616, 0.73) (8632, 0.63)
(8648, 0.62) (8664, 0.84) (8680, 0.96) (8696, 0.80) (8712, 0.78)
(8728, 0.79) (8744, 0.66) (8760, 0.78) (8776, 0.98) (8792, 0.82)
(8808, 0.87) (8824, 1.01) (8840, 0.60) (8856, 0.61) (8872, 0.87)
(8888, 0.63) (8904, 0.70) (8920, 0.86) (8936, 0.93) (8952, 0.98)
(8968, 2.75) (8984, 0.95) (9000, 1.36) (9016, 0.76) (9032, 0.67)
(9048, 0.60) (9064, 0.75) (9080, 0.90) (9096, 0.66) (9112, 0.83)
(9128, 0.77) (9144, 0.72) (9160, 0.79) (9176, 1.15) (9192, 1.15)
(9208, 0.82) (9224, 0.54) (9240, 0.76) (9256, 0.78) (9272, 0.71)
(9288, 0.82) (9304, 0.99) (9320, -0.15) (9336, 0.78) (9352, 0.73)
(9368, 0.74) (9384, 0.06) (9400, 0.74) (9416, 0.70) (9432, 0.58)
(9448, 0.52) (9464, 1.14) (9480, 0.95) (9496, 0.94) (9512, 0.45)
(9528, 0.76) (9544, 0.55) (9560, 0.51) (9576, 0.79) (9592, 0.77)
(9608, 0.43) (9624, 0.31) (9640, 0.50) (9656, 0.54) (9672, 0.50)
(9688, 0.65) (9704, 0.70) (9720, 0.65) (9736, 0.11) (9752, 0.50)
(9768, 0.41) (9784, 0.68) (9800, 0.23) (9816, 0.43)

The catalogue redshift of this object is 0.366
